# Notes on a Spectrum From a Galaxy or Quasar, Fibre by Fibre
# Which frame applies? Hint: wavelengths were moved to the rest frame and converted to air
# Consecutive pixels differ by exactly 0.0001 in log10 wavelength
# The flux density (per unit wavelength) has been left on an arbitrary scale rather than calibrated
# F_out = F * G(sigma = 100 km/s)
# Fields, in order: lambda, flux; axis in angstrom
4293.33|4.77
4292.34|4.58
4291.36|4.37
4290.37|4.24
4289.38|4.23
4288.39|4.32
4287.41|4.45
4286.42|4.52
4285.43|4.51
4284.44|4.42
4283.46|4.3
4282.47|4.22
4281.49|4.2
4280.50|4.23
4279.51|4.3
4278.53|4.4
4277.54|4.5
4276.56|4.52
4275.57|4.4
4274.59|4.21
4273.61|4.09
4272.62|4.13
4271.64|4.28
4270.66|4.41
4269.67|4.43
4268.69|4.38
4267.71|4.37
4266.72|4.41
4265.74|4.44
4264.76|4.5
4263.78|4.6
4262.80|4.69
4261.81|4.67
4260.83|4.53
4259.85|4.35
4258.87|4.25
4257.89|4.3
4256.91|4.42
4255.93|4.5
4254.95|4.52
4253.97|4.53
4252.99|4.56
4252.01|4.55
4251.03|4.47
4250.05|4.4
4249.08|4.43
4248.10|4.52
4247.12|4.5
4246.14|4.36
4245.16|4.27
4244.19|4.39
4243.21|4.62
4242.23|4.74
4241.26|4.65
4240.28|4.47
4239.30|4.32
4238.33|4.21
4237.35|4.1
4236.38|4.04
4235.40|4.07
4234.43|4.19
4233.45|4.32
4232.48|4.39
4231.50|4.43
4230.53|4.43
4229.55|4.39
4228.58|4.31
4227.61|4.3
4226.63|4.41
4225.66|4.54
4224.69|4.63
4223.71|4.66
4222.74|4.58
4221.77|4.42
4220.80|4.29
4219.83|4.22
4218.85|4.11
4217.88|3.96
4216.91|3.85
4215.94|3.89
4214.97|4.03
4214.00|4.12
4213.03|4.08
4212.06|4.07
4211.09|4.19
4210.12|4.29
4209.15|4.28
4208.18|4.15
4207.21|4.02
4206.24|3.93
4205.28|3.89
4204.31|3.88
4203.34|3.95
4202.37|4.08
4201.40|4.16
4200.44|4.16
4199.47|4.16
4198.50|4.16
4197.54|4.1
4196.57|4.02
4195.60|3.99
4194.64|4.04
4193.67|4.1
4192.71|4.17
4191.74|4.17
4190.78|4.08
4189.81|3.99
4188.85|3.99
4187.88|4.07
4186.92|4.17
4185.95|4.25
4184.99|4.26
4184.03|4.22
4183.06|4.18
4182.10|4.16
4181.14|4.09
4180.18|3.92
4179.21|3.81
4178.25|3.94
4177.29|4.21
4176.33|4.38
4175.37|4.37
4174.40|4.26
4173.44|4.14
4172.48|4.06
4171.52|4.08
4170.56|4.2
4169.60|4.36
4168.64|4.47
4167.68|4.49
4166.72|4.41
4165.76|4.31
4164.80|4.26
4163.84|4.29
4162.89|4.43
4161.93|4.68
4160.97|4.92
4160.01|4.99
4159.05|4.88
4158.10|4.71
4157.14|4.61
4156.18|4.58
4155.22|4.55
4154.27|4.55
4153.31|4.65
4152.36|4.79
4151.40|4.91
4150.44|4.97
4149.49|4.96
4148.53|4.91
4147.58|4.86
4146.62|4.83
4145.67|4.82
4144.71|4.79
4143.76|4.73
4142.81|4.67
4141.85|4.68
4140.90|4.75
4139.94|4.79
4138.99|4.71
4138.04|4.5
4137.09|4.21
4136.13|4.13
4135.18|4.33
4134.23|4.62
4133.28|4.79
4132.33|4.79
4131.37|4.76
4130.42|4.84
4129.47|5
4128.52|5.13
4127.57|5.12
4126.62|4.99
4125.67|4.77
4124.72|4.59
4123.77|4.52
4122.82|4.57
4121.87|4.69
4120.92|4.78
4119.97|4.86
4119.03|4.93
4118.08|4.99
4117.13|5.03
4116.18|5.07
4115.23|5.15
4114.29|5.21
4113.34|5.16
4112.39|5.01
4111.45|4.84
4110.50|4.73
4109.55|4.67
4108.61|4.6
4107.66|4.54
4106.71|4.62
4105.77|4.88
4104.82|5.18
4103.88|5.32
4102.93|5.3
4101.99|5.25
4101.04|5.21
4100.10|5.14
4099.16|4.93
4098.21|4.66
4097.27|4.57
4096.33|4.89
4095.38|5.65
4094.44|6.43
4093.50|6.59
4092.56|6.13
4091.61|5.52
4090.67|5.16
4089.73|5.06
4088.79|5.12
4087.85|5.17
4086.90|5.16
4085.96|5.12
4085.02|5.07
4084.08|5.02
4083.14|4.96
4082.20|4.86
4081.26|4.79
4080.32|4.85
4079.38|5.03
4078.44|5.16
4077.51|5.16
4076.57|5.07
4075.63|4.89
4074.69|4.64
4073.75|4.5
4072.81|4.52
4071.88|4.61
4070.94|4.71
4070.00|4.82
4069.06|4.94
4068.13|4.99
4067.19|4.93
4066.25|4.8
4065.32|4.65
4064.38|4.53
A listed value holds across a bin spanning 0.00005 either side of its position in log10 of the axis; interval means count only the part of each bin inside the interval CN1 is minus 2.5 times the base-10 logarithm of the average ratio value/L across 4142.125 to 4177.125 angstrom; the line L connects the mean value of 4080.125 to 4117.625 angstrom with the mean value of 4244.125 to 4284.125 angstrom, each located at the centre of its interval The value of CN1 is 0.06 mag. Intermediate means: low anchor 5.12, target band 4.58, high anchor 4.4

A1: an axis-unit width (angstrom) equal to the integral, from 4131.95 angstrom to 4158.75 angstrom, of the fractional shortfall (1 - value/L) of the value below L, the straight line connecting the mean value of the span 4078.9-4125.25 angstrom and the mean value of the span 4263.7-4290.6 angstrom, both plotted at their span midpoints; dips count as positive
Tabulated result 1.1 angstrom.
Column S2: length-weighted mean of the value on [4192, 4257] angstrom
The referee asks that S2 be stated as 4.27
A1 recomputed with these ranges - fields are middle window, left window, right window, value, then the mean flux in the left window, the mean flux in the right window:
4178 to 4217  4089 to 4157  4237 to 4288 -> 4.8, 4.91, 4.41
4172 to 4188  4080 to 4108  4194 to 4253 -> 1.5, 5.18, 4.26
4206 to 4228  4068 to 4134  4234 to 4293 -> 1.7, 5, 4.39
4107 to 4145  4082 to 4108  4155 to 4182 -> 0.6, 5.2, 4.37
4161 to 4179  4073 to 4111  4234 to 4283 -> 1.7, 5.08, 4.39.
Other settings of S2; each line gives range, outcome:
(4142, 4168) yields 4.69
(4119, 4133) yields 4.82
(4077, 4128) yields 5.05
